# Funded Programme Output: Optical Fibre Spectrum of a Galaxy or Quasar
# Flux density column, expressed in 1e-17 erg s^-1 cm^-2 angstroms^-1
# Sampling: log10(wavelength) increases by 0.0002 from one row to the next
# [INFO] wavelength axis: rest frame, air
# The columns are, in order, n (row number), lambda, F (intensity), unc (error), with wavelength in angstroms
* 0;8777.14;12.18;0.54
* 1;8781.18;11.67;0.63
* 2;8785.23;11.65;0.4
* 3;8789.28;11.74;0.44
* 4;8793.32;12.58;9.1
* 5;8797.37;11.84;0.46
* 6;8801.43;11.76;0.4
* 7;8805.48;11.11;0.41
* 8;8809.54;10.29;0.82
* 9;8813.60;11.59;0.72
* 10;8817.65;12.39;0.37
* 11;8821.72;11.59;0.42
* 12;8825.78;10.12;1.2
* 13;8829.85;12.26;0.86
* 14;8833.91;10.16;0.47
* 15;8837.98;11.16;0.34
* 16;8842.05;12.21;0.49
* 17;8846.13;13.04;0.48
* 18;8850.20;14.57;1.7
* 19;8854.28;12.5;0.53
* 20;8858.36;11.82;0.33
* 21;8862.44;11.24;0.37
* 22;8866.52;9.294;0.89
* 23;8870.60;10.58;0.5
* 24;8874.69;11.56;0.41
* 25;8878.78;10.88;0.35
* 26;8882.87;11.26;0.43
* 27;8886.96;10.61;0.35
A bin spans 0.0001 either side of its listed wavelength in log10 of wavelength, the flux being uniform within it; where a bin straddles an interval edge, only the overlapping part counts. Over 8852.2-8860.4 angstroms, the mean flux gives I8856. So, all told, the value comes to 12.2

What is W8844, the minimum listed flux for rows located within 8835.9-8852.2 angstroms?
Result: 11.16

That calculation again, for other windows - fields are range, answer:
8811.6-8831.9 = 10.12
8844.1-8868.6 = 9.294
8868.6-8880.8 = 10.58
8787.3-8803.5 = 11.74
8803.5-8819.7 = 10.29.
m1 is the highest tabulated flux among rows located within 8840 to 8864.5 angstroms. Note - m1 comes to 14.57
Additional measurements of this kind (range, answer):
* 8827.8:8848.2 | 13.04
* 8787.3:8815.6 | 12.58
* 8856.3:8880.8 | 11.82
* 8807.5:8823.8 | 12.39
